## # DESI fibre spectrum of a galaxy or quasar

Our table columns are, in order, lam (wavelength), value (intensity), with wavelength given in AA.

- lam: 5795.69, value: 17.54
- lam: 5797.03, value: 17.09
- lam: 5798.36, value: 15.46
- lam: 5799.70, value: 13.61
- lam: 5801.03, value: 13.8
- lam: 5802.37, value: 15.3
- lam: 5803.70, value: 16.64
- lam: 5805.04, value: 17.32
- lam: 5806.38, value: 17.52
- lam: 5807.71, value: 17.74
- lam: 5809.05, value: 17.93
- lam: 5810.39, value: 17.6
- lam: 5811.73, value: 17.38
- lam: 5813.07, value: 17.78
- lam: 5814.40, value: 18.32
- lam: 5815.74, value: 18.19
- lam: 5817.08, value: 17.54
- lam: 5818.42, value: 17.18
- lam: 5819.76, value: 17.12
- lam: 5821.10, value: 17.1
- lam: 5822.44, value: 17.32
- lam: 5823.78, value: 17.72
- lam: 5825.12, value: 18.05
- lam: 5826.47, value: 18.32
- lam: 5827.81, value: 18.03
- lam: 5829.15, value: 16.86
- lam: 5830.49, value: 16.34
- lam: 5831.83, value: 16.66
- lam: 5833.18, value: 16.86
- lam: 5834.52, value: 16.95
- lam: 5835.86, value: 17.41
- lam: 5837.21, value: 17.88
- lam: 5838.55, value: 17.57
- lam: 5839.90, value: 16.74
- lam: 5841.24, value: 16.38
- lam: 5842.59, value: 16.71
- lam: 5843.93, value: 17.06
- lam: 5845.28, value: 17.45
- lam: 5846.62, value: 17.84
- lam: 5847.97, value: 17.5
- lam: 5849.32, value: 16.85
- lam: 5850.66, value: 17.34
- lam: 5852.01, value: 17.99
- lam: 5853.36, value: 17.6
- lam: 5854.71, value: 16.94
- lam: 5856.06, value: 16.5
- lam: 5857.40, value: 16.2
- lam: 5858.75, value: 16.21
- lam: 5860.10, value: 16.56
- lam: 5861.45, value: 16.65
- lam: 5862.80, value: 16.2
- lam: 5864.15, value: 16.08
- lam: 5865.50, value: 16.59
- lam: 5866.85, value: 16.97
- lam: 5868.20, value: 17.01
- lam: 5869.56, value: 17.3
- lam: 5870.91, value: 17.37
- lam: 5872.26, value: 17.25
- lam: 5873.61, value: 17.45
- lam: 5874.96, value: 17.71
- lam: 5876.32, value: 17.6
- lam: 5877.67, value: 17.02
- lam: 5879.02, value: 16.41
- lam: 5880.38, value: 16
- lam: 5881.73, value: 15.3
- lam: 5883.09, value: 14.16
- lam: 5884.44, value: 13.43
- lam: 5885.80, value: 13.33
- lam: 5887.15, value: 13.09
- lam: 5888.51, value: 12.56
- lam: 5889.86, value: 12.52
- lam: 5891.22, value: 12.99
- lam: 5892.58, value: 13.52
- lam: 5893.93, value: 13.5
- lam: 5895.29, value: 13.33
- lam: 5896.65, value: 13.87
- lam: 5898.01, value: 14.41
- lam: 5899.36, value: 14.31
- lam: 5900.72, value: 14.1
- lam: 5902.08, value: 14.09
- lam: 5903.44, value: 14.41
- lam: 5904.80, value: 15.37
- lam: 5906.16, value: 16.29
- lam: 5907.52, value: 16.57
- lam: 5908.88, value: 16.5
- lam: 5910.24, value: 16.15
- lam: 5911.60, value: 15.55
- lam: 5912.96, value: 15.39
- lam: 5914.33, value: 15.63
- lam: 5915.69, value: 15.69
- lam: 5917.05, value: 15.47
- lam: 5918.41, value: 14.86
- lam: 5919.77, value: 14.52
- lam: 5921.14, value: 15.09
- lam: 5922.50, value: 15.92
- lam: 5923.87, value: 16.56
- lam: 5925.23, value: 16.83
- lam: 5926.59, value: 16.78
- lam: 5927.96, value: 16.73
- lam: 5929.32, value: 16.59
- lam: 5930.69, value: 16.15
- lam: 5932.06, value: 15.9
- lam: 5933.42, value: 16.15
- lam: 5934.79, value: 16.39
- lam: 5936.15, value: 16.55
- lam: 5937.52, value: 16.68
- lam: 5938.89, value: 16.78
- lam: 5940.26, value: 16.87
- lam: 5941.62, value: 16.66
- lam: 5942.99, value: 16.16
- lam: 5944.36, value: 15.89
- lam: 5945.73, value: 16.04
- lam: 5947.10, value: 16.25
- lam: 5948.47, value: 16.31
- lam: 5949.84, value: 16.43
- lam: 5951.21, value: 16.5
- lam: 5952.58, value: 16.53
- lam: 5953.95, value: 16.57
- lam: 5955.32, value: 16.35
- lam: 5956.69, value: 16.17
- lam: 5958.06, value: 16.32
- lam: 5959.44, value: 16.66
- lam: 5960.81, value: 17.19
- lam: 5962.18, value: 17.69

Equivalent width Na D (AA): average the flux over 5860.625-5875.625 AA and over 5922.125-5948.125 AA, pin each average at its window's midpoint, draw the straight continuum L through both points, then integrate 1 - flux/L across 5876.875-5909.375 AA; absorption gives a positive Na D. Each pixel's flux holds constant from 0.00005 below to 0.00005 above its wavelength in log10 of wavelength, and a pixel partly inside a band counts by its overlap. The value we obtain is 4.5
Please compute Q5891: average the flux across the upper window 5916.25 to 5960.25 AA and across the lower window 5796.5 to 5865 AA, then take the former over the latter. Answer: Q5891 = 0.95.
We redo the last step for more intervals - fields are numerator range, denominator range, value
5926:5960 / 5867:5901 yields 1.09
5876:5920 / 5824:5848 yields 0.86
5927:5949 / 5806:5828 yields 0.93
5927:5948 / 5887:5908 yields 1.17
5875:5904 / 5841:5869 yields 0.85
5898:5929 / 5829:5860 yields 0.91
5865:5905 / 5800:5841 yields 0.88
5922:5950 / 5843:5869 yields 0.97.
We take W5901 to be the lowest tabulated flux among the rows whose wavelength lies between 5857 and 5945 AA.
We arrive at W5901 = 12.52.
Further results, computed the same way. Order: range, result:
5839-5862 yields 16.2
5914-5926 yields 14.52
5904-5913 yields 15.37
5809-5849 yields 16.34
